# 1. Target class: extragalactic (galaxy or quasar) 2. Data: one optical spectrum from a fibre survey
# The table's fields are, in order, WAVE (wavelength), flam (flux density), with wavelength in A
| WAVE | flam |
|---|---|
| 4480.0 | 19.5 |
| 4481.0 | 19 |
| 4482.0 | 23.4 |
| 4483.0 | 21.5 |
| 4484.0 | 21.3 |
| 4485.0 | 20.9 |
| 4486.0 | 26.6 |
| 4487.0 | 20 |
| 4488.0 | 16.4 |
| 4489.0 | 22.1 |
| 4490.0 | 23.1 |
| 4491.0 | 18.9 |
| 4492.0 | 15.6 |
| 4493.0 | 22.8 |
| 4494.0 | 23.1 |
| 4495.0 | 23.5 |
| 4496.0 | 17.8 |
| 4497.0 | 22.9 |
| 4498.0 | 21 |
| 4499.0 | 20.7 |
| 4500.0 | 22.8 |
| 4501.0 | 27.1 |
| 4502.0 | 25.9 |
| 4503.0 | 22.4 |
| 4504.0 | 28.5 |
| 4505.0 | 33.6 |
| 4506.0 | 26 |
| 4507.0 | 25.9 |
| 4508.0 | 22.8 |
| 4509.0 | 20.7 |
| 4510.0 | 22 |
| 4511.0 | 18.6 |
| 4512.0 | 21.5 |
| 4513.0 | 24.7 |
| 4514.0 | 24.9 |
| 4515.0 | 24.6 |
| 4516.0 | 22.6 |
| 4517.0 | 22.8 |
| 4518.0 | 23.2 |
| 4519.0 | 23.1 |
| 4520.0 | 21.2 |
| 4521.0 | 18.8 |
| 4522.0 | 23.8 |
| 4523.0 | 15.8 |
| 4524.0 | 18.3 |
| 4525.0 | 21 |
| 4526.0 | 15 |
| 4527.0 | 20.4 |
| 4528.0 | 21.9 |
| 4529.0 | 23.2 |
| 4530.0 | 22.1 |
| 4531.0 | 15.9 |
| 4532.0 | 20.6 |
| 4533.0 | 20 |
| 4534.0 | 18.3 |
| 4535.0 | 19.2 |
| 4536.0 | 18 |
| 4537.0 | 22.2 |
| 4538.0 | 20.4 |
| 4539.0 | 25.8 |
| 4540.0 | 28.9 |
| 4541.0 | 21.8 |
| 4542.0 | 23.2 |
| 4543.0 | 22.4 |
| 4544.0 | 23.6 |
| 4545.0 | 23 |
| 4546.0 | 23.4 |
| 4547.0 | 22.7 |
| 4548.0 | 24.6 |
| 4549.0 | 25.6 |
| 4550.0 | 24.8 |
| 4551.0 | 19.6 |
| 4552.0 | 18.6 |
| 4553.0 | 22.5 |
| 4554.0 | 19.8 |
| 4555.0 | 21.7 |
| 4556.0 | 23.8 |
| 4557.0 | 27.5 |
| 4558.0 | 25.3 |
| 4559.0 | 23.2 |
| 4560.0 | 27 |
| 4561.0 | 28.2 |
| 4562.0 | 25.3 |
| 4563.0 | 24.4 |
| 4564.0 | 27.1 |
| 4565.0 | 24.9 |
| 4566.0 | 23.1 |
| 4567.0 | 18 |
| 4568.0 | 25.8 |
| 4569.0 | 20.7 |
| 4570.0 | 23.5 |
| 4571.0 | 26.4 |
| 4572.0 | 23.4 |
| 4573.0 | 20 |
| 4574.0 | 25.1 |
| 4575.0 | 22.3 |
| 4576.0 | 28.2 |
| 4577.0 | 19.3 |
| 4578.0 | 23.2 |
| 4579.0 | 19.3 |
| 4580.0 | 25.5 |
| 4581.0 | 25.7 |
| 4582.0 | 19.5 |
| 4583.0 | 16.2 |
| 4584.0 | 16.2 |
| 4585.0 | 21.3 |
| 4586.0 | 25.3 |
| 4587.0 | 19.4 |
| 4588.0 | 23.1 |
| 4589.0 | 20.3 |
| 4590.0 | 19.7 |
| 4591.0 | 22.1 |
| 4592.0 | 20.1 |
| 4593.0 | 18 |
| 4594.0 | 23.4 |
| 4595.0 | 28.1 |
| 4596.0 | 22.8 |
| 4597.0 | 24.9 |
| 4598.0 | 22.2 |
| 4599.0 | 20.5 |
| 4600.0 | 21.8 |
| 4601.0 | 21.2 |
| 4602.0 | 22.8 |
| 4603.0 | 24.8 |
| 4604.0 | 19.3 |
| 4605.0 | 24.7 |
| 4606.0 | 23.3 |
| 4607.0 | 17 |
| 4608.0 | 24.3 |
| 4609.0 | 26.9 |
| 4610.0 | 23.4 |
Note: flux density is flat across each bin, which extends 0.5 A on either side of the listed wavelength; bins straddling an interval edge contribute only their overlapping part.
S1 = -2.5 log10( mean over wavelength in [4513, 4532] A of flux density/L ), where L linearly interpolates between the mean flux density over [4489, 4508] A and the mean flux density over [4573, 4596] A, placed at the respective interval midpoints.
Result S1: 0.09 mag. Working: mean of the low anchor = 23.4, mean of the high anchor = 21.9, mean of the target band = 21.1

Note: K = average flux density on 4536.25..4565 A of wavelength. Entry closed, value 23.8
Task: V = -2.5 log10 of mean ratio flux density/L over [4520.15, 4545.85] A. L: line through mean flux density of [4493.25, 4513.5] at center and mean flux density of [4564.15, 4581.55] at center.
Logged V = 0.12 mag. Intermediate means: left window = 23.6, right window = 23.3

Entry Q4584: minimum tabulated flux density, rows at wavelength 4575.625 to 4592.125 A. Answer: 16.2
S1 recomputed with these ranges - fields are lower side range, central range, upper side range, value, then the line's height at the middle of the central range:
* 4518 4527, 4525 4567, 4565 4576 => -0.053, 21.5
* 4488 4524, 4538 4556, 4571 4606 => -0.032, 22.3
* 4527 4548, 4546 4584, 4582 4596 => -0.087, 21.4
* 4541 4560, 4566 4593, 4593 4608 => 0.045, 22.8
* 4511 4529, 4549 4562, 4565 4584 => -0.076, 22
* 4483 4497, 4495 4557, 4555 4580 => 0.002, 22.4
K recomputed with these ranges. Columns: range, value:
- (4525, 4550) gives 21.8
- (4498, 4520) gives 23.9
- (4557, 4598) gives 22.9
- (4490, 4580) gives 22.6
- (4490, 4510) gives 23.2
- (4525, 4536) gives 19.6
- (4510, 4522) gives 22.4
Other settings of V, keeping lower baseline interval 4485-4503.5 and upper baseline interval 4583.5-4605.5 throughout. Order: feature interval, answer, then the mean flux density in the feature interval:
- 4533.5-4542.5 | -0.01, 22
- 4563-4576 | -0.08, 23.6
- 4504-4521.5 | -0.08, 23.5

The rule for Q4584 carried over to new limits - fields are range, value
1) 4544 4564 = 18.6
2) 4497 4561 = 15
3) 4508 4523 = 15.8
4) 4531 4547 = 15.9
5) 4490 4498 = 15.6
